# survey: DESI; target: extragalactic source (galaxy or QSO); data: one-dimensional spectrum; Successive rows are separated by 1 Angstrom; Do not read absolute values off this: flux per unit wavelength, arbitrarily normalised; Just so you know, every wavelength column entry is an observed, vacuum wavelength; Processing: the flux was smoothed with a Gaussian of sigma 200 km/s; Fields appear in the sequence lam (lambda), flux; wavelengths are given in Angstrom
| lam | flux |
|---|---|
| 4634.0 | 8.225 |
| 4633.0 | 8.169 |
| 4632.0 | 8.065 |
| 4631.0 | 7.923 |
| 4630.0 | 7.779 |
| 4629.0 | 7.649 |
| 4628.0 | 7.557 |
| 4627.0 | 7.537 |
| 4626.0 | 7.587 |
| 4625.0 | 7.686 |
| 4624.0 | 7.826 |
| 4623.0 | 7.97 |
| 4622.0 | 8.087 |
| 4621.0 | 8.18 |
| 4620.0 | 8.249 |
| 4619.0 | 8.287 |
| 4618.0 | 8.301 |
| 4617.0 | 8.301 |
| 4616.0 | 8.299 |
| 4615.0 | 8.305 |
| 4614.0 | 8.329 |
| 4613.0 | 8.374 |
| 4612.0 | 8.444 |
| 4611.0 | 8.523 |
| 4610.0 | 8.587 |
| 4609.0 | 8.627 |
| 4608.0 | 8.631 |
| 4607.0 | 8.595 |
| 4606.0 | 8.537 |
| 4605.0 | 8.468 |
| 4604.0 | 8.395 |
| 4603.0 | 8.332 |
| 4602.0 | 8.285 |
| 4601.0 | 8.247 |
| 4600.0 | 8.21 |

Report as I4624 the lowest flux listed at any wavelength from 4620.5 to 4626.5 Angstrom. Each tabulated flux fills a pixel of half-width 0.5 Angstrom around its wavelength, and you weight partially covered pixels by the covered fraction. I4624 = 7.587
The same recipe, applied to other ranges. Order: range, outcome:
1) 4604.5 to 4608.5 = 8.468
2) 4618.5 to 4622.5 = 8.087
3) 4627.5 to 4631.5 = 7.557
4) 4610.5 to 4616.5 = 8.299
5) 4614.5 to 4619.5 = 8.287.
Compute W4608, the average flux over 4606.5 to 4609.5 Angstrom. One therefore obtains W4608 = 8.62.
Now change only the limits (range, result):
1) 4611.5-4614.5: 8.38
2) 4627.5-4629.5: 7.6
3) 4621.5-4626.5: 7.83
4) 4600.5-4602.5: 8.27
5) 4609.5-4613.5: 8.48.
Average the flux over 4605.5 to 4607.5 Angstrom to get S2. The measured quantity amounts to 8.57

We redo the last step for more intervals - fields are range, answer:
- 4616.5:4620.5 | 8.28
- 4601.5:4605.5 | 8.37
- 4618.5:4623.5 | 8.15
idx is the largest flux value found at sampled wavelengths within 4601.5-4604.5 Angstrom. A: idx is 8.395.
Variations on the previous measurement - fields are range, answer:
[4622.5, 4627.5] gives 7.97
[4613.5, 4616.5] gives 8.329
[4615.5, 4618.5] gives 8.301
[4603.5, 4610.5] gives 8.631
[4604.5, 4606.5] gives 8.537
